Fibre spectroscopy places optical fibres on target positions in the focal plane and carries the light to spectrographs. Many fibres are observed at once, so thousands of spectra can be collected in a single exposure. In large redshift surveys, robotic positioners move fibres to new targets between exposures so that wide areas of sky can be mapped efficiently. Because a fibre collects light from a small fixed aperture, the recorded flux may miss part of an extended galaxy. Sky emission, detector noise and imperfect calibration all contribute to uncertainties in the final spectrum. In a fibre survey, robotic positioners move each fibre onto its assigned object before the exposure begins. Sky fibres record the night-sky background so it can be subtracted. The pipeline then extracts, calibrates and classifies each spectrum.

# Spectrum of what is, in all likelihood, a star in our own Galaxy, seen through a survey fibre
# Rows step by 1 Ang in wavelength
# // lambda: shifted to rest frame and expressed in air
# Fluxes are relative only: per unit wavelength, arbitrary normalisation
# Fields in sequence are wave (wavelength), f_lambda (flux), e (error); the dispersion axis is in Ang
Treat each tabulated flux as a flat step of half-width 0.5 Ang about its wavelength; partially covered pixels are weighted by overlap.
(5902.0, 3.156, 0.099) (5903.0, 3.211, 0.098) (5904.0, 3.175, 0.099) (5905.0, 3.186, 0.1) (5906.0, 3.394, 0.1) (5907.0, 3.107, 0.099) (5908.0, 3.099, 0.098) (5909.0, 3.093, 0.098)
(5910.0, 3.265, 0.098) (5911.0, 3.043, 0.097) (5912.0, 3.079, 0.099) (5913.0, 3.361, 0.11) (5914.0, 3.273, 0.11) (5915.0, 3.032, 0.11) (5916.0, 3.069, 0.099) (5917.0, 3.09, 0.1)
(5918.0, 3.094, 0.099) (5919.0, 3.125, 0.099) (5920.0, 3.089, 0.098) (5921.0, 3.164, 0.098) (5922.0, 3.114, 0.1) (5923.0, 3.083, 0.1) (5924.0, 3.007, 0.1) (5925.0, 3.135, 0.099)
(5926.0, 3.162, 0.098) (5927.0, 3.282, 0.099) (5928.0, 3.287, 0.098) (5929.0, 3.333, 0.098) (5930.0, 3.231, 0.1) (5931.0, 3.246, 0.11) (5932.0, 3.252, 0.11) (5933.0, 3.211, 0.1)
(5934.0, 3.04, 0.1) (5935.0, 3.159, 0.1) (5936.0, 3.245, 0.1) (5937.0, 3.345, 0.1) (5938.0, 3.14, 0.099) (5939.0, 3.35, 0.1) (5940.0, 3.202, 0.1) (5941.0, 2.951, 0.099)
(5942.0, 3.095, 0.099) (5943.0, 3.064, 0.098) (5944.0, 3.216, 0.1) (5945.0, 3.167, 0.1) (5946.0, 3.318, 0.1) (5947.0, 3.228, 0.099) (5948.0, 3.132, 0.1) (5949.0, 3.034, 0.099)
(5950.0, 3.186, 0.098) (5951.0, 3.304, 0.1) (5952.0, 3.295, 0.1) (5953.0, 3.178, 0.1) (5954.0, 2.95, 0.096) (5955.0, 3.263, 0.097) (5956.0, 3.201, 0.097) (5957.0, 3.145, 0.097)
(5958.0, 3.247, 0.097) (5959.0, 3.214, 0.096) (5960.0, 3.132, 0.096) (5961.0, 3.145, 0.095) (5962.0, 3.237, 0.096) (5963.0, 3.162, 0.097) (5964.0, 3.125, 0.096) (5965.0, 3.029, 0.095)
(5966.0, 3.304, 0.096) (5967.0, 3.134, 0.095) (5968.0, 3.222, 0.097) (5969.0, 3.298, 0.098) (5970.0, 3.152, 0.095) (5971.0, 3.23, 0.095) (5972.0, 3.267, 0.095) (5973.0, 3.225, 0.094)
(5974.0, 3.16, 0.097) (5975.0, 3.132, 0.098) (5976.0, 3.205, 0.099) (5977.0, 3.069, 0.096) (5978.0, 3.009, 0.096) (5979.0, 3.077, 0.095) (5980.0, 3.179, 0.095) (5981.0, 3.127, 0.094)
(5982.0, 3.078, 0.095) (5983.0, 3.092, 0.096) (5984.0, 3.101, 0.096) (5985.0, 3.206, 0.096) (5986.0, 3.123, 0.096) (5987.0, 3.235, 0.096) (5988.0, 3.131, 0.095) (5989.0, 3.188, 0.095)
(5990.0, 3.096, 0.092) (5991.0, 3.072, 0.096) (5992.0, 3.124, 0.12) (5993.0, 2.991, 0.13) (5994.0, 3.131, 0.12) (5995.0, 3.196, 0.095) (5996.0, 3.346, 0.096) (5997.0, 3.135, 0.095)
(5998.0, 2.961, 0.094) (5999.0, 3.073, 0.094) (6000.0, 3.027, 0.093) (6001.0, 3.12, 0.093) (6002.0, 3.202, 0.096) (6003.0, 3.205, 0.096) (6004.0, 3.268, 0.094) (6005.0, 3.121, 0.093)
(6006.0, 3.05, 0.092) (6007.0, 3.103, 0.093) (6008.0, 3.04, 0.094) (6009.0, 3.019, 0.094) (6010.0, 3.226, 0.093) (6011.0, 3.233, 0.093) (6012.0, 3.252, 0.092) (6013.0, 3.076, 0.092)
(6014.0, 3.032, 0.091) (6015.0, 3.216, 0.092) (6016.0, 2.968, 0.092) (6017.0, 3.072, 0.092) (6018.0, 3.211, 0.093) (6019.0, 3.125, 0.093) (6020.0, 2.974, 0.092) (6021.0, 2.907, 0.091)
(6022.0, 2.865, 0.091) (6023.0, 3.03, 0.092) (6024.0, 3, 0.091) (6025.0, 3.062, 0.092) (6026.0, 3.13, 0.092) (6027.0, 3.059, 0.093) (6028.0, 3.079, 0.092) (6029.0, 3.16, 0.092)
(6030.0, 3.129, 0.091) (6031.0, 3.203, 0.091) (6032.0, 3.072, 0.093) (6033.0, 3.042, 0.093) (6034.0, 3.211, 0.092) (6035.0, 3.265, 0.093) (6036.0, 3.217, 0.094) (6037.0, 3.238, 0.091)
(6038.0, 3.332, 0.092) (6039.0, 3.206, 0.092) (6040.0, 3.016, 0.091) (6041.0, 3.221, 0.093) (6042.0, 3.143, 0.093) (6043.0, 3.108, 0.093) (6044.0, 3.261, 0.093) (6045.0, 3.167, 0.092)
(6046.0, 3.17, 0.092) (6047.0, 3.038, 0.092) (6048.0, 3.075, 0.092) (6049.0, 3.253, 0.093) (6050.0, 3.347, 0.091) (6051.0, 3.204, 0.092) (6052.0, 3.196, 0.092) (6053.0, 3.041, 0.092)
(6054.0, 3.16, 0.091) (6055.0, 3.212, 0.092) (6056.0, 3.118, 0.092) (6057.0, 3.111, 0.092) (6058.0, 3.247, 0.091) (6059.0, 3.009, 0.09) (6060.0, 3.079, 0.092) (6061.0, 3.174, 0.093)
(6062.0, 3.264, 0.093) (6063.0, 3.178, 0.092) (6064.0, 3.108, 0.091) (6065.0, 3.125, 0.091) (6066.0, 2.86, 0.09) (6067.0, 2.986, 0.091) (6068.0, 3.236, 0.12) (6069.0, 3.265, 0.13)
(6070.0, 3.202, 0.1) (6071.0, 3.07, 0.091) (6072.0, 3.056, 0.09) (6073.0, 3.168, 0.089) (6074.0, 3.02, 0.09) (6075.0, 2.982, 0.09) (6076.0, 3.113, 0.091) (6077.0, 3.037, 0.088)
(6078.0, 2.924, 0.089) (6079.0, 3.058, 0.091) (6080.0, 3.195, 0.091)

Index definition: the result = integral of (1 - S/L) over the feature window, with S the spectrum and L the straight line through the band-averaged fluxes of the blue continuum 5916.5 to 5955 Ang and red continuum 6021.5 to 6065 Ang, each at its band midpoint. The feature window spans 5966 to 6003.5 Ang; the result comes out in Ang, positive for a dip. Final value 0.16 Ang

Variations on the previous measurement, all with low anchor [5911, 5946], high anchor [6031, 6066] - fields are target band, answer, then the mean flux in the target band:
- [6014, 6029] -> 0.52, 3.05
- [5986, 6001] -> 0.20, 3.12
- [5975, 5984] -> 0.17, 3.11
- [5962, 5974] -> -0.11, 3.2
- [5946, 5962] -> -0.09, 3.18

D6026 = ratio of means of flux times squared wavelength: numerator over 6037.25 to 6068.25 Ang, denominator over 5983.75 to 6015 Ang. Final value 1.0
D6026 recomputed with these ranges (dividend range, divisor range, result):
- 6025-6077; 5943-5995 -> 1.02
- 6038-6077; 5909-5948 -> 1.03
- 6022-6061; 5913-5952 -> 1.03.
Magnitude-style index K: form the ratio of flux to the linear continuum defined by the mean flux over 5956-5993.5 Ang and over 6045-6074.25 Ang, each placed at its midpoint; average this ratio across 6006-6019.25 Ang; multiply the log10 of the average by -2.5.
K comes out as 0.01 mag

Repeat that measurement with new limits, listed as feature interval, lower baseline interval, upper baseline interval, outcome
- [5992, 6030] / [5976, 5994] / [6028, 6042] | 0.016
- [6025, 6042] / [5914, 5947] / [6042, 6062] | 0.001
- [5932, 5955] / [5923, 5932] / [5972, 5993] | 0.002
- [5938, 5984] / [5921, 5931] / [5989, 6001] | -0.007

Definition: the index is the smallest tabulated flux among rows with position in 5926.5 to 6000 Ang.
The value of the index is 2.95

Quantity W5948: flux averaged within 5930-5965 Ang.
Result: 3.18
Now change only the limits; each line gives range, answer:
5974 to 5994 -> 3.12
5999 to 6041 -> 3.12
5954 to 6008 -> 3.15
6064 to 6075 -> 3.09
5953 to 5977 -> 3.18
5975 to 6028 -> 3.11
